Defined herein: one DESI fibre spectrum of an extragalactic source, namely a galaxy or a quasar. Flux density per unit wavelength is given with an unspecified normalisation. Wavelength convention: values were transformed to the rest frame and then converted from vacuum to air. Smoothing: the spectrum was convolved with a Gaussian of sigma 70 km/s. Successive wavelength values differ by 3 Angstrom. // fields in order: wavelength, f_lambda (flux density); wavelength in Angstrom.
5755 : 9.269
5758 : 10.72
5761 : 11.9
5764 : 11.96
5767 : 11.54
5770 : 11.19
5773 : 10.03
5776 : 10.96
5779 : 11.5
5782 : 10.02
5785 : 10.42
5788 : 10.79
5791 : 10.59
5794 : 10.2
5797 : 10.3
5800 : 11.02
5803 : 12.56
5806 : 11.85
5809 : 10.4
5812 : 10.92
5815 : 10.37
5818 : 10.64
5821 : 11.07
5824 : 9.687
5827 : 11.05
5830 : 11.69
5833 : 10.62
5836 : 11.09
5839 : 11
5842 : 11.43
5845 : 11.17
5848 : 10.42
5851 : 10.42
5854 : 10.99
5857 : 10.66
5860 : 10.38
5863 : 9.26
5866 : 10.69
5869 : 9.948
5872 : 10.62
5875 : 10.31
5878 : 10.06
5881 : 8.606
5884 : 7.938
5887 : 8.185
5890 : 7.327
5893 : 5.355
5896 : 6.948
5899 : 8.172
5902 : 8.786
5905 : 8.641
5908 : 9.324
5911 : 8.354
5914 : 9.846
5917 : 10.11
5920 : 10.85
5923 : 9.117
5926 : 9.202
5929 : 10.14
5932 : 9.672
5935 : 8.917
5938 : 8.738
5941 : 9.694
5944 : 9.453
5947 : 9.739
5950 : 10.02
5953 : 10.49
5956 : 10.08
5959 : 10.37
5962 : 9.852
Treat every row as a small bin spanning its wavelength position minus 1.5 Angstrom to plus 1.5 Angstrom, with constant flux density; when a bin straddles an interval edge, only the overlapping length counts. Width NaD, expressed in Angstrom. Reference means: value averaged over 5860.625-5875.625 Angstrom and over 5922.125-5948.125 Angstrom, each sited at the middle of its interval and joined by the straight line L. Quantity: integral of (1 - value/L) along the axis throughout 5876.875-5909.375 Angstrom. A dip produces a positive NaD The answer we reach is 5.9 Angstrom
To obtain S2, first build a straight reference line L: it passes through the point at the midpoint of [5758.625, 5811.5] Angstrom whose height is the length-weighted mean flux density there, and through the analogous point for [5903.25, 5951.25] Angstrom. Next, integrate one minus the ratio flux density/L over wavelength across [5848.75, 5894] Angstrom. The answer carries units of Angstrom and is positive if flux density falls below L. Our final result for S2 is 2.9 Angstrom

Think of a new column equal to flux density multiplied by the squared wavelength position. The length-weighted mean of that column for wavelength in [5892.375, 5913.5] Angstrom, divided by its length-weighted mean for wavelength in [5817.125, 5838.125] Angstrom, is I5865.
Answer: 0.77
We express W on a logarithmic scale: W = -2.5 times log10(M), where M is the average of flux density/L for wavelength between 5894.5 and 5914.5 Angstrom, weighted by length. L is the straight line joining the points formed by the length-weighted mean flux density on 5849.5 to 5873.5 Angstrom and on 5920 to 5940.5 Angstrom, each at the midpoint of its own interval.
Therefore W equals 0.149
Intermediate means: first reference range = 10.4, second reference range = 9.43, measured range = 8.52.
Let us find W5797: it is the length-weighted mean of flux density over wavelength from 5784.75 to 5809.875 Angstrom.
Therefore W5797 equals 10.9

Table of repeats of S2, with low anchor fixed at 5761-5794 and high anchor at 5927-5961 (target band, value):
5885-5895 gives 3.1 Angstrom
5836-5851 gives -0.7 Angstrom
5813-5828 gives 0.1 Angstrom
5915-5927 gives 0.1 Angstrom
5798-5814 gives -0.9 Angstrom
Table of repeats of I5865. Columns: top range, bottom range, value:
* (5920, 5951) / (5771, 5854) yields 0.92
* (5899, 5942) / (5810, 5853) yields 0.89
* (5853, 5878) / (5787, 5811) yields 0.96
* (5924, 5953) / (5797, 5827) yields 0.91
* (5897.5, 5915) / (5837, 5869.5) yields 0.85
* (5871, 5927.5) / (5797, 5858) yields 0.83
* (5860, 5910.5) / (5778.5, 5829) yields 0.84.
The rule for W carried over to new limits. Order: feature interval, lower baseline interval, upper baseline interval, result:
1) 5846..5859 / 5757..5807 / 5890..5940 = -0.08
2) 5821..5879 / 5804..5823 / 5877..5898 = -0.15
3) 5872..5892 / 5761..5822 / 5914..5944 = 0.15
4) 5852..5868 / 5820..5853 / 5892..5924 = -0.02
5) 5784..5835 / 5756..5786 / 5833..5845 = 0.02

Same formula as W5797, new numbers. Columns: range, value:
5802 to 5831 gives 11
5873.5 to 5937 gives 8.85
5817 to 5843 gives 10.9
